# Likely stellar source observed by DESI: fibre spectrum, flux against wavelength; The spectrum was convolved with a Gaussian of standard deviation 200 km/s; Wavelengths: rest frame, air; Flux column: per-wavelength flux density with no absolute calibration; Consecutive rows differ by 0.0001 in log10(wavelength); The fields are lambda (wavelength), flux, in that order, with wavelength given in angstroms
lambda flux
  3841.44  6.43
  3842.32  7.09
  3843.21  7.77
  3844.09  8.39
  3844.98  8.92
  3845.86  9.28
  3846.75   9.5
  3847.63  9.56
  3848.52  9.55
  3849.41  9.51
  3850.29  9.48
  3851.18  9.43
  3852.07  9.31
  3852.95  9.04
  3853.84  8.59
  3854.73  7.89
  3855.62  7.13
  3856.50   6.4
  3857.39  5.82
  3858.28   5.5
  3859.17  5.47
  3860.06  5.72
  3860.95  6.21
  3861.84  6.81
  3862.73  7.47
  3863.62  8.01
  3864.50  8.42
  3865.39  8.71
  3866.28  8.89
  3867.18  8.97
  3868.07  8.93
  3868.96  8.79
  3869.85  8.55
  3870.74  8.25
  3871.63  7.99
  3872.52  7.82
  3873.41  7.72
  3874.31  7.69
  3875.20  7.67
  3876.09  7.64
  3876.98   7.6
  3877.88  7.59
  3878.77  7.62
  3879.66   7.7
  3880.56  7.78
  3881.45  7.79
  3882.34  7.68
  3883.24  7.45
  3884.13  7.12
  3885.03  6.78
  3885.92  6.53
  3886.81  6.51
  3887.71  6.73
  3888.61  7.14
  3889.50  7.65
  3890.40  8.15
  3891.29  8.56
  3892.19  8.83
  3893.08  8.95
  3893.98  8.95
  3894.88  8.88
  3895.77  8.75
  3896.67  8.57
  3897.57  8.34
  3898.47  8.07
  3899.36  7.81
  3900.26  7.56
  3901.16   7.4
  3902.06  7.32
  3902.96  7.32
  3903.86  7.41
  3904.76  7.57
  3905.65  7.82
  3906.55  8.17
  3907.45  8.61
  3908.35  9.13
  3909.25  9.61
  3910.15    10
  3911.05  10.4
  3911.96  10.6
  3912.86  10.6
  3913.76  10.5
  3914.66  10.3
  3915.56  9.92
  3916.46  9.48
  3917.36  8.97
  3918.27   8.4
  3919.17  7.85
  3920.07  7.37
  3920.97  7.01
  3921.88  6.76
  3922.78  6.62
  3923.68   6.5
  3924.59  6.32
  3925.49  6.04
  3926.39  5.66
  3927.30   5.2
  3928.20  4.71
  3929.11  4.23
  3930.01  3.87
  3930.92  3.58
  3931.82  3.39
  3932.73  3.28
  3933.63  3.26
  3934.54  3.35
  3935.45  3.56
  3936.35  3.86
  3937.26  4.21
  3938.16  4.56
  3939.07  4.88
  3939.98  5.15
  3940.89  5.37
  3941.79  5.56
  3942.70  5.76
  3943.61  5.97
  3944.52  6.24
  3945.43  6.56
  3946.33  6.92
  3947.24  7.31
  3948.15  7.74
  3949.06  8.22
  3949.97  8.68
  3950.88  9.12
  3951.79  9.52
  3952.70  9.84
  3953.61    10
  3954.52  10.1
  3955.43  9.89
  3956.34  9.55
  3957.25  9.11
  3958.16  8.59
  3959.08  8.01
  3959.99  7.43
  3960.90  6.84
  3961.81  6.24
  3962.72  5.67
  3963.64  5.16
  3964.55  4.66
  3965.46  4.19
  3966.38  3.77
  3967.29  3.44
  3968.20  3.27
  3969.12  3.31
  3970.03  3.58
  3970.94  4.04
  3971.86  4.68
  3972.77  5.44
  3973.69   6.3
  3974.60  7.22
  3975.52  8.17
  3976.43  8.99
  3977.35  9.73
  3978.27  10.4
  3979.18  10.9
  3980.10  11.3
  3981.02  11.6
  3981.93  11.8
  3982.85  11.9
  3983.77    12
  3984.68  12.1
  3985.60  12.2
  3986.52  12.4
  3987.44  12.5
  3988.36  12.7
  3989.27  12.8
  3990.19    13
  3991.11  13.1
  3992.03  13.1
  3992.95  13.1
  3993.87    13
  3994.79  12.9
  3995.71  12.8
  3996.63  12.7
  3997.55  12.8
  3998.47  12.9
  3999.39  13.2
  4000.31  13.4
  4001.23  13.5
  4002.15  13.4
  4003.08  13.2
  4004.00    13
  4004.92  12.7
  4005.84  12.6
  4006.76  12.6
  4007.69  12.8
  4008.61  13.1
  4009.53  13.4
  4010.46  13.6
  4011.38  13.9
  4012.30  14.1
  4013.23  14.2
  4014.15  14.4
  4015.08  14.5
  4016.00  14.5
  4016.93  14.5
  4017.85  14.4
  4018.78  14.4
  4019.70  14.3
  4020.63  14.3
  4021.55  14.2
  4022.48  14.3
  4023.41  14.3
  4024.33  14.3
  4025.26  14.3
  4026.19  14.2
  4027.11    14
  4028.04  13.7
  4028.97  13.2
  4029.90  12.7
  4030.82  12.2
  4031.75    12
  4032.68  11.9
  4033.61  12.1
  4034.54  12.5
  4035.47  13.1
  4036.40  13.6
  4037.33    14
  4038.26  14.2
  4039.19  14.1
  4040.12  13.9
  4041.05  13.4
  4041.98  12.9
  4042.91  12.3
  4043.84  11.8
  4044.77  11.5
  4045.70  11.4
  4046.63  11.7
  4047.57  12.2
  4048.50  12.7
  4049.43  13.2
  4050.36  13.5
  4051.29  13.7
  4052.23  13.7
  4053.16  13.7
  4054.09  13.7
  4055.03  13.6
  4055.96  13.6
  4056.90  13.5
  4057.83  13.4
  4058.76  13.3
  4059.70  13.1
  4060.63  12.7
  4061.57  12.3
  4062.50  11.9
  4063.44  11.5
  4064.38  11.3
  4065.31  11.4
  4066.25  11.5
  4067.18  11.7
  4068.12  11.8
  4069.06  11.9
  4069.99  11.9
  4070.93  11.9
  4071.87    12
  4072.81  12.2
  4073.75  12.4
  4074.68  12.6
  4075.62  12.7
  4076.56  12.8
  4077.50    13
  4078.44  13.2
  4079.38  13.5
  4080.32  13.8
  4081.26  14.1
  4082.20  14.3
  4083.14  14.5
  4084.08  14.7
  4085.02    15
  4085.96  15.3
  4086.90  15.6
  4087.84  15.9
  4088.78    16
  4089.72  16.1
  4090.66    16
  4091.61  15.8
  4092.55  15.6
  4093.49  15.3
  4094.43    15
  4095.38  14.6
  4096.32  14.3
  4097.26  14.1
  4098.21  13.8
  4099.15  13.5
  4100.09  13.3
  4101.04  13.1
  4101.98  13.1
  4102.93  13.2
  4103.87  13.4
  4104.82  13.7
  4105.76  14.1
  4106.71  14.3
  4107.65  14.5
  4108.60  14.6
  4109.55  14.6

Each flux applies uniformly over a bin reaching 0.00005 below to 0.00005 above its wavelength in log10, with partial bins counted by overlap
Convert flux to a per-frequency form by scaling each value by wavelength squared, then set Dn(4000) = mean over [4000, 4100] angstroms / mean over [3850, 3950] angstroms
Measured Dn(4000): 1.99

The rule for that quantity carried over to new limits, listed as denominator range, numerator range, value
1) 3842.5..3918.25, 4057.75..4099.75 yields 1.83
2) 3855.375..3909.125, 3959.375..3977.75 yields 0.76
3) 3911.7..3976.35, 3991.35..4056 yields 2.13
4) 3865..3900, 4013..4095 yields 1.84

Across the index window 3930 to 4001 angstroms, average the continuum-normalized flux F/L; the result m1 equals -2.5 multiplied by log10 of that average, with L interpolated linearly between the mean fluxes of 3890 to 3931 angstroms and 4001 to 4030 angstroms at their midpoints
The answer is 0.34 mag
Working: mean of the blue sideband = 7.92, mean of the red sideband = 13.8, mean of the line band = 8.23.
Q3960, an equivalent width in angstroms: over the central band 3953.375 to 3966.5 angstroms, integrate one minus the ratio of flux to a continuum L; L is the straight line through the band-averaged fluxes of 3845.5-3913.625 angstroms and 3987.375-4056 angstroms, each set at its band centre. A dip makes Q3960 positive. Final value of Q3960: 4.38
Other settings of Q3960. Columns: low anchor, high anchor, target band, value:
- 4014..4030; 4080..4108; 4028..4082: 5.99 angstroms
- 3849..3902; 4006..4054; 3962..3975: 7.60 angstroms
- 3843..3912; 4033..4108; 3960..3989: 7.61 angstroms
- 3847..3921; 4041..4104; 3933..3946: 6.47 angstroms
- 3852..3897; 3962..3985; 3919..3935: 4.86 angstroms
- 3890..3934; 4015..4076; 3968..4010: -0.90 angstroms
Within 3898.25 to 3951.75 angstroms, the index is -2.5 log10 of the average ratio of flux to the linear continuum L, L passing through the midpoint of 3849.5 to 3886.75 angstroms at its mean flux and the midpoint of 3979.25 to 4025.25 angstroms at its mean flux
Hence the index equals 0.39 mag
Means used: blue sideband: 7.71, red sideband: 13.2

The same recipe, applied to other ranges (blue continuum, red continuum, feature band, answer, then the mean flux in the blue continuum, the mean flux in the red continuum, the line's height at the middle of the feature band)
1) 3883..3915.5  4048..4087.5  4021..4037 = -0.117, 8.36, 13.1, 12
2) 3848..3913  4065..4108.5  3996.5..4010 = -0.141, 8.02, 13.8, 11.4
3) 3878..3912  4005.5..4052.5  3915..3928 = 0.241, 8.05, 13.4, 9.11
